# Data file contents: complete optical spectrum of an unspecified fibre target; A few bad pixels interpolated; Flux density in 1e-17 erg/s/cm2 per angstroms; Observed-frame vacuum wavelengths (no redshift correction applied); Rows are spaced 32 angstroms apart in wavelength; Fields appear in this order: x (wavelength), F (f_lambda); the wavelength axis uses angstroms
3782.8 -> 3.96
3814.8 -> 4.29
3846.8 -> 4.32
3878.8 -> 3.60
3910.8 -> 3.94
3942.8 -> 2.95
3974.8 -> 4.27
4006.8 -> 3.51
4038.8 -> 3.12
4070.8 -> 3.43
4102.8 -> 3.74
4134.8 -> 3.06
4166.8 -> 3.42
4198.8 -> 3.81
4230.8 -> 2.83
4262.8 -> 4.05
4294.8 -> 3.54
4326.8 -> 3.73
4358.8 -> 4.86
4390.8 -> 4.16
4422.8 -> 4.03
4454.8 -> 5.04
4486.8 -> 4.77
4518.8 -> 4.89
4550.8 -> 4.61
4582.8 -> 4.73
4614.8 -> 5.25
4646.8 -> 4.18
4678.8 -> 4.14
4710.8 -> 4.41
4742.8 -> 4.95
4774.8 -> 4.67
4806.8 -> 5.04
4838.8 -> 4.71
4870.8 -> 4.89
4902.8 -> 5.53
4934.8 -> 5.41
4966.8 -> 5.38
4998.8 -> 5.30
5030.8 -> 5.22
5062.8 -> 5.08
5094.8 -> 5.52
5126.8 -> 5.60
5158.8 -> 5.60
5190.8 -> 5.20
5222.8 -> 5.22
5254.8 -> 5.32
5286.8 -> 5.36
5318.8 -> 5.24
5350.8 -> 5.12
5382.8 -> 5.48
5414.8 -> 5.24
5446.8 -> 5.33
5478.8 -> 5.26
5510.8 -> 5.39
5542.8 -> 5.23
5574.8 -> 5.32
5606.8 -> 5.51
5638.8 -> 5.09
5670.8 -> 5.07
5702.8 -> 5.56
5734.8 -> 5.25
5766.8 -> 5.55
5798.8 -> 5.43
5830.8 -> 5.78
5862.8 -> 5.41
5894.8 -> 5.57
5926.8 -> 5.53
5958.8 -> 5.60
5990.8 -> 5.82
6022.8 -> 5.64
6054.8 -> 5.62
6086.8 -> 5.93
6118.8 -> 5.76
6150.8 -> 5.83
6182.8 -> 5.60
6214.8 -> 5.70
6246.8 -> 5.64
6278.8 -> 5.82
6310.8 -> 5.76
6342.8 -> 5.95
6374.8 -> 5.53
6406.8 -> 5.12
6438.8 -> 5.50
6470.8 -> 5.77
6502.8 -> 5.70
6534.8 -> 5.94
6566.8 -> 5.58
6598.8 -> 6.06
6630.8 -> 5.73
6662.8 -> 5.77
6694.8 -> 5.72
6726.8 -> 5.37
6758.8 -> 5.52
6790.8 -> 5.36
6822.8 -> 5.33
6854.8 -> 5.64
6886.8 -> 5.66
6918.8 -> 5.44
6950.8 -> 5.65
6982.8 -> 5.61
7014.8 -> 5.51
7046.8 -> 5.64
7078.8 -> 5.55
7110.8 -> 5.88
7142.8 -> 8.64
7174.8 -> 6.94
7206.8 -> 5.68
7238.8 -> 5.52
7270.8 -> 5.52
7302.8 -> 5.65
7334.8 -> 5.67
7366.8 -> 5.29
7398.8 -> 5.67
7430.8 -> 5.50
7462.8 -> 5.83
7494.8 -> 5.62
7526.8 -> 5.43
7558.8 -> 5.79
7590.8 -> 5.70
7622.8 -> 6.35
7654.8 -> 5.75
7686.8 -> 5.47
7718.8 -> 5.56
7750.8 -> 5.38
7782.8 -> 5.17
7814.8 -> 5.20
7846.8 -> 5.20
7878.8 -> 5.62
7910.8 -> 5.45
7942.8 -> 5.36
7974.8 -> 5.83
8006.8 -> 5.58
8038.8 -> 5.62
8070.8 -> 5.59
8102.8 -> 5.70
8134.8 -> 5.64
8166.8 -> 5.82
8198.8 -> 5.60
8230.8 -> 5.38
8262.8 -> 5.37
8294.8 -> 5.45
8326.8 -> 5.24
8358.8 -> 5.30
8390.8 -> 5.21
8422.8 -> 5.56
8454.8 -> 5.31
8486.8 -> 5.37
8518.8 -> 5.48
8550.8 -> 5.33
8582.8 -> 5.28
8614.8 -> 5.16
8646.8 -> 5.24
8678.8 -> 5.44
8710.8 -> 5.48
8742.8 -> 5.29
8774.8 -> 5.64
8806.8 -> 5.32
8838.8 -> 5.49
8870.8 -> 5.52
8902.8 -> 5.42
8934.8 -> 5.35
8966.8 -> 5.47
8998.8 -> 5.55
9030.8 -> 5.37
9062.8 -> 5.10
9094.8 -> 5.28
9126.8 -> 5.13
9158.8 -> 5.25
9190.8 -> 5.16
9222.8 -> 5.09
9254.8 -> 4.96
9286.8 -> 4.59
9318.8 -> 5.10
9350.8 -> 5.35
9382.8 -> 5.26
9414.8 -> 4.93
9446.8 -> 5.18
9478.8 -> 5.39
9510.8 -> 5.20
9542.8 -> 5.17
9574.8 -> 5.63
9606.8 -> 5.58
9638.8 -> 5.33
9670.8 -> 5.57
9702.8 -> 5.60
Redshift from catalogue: 0.088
